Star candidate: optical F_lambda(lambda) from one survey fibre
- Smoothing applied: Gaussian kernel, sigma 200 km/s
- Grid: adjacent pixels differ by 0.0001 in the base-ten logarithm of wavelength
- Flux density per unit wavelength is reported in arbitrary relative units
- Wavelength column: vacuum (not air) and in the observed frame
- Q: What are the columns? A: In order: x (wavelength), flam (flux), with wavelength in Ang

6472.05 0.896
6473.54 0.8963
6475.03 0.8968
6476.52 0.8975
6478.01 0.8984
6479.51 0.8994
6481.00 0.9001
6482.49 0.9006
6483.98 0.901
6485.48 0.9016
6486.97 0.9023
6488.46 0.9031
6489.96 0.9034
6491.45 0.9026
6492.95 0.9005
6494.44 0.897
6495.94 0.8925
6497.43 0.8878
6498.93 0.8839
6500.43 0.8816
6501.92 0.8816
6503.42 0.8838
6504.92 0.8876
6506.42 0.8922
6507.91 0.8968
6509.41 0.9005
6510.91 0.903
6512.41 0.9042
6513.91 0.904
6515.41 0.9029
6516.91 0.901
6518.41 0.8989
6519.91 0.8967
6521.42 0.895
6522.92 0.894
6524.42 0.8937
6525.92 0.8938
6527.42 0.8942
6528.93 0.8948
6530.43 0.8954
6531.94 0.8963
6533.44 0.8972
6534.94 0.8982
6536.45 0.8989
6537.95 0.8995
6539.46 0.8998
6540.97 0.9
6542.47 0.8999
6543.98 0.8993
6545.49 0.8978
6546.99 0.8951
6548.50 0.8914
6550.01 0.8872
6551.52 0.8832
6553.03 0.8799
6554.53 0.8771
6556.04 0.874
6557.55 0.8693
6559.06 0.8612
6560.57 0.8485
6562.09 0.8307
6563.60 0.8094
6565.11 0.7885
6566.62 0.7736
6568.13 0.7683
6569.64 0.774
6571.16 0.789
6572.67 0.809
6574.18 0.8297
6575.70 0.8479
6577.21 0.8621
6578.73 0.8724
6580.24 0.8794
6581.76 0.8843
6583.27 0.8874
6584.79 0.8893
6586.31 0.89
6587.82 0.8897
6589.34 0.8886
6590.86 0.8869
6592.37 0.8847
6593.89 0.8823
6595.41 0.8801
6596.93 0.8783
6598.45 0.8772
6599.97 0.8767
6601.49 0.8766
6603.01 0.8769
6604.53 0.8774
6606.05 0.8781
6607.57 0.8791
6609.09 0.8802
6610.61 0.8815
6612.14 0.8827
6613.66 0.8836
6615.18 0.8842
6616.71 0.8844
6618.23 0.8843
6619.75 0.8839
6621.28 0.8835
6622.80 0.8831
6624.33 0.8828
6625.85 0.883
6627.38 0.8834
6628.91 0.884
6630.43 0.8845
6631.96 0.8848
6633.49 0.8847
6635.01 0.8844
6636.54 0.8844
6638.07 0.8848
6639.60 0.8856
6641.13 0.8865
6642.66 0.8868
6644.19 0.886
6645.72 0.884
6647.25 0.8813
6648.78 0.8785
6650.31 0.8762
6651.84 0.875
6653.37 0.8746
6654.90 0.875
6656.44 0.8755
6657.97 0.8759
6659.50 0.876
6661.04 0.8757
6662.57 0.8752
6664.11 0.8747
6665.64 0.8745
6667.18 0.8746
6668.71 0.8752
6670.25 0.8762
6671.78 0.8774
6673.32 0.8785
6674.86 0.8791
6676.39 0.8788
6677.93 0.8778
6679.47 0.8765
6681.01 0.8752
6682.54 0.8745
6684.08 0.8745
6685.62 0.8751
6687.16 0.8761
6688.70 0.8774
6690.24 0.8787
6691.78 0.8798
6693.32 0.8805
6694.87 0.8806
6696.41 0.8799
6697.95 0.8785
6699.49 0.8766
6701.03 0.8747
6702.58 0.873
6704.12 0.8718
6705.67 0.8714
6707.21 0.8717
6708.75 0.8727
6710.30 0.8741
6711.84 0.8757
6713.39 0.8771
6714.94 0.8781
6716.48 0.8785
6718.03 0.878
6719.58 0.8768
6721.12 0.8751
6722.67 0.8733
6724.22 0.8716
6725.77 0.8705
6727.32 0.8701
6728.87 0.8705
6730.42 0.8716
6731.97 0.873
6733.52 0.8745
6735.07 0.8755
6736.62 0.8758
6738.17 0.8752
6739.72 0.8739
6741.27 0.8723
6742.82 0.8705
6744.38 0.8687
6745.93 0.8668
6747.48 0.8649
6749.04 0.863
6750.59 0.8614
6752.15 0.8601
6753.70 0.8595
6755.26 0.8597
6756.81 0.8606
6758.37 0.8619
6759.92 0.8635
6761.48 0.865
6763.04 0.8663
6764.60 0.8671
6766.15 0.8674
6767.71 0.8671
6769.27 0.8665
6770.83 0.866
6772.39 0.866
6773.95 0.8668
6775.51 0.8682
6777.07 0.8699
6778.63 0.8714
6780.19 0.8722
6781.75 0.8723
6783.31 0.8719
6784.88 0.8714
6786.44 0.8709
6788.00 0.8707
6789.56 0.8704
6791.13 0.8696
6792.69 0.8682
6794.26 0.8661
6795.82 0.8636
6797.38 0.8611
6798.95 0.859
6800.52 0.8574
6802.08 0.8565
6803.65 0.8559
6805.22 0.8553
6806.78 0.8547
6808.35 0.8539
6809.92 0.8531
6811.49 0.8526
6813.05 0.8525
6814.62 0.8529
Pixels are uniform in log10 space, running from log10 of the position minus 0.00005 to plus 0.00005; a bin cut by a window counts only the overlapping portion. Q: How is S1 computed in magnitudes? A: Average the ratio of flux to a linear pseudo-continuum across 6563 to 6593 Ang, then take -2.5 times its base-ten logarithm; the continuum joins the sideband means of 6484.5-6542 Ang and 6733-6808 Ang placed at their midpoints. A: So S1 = 0.05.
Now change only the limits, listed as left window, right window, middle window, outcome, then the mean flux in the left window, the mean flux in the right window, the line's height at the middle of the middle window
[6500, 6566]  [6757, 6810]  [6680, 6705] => -0.005 mag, 0.886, 0.865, 0.872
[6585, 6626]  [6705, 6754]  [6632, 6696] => -0.001 mag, 0.882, 0.872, 0.877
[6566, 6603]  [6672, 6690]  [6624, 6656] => -0.017 mag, 0.858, 0.877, 0.869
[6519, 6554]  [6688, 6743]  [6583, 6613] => 0.007 mag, 0.895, 0.875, 0.888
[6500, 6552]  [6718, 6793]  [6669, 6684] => 0.001 mag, 0.896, 0.869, 0.878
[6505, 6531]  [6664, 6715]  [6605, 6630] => 0.003 mag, 0.898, 0.876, 0.885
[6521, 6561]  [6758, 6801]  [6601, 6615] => 0.004 mag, 0.89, 0.867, 0.884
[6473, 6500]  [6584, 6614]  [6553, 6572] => 0.079 mag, 0.898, 0.882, 0.887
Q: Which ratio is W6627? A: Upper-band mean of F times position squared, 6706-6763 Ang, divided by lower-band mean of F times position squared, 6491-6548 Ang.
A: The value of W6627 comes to 1.04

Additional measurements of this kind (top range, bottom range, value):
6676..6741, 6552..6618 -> 1.05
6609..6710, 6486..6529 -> 1.03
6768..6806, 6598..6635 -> 1.03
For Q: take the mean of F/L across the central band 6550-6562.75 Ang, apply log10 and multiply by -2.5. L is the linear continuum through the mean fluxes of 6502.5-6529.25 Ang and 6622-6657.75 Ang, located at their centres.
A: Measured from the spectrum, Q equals 0.031 mag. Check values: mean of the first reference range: 0.896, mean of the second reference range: 0.882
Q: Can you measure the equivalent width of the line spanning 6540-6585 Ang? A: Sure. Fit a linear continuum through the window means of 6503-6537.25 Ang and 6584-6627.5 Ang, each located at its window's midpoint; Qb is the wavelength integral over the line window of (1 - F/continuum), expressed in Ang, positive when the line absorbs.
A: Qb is 1.8 Ang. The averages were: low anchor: 0.897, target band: 0.855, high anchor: 0.882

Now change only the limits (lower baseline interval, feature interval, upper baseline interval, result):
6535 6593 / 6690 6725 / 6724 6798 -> -0.4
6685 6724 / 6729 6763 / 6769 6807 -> 0.1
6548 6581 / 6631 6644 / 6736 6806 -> -0.5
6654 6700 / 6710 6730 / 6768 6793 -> 0.0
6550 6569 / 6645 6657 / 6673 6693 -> -0.1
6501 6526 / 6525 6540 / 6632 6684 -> -0.1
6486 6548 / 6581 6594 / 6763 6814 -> 0.0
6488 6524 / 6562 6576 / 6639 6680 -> 1.4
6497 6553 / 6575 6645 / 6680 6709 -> 0.3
